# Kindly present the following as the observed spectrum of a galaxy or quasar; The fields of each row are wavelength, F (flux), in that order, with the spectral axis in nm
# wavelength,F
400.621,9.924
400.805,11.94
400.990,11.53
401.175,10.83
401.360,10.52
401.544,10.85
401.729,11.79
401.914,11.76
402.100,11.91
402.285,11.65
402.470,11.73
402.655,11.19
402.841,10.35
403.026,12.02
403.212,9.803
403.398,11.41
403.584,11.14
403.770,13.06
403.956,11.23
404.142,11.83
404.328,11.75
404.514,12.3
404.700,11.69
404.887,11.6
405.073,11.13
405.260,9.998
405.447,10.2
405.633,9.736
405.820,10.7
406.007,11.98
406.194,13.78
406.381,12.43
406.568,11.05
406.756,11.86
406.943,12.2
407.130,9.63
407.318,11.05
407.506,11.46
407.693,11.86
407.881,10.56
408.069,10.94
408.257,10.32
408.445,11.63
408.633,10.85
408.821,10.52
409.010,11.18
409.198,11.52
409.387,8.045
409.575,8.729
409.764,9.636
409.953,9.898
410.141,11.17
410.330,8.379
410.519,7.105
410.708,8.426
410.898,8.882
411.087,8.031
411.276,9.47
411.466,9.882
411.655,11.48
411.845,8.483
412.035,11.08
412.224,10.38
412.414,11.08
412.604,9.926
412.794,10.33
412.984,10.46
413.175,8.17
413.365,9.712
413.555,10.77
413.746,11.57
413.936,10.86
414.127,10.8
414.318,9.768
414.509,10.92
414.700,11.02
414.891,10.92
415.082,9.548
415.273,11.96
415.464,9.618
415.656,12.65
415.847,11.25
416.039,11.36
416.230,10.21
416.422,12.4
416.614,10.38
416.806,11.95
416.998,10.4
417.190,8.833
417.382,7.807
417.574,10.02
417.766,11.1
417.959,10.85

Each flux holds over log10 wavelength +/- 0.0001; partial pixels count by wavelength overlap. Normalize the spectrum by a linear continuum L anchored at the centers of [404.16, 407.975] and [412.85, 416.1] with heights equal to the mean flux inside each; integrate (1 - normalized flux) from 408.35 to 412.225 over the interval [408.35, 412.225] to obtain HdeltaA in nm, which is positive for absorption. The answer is 0.45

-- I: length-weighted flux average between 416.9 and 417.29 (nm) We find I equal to 9.62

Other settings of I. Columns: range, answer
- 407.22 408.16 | 11.2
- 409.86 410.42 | 9.84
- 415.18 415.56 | 10.8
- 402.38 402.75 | 11.4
